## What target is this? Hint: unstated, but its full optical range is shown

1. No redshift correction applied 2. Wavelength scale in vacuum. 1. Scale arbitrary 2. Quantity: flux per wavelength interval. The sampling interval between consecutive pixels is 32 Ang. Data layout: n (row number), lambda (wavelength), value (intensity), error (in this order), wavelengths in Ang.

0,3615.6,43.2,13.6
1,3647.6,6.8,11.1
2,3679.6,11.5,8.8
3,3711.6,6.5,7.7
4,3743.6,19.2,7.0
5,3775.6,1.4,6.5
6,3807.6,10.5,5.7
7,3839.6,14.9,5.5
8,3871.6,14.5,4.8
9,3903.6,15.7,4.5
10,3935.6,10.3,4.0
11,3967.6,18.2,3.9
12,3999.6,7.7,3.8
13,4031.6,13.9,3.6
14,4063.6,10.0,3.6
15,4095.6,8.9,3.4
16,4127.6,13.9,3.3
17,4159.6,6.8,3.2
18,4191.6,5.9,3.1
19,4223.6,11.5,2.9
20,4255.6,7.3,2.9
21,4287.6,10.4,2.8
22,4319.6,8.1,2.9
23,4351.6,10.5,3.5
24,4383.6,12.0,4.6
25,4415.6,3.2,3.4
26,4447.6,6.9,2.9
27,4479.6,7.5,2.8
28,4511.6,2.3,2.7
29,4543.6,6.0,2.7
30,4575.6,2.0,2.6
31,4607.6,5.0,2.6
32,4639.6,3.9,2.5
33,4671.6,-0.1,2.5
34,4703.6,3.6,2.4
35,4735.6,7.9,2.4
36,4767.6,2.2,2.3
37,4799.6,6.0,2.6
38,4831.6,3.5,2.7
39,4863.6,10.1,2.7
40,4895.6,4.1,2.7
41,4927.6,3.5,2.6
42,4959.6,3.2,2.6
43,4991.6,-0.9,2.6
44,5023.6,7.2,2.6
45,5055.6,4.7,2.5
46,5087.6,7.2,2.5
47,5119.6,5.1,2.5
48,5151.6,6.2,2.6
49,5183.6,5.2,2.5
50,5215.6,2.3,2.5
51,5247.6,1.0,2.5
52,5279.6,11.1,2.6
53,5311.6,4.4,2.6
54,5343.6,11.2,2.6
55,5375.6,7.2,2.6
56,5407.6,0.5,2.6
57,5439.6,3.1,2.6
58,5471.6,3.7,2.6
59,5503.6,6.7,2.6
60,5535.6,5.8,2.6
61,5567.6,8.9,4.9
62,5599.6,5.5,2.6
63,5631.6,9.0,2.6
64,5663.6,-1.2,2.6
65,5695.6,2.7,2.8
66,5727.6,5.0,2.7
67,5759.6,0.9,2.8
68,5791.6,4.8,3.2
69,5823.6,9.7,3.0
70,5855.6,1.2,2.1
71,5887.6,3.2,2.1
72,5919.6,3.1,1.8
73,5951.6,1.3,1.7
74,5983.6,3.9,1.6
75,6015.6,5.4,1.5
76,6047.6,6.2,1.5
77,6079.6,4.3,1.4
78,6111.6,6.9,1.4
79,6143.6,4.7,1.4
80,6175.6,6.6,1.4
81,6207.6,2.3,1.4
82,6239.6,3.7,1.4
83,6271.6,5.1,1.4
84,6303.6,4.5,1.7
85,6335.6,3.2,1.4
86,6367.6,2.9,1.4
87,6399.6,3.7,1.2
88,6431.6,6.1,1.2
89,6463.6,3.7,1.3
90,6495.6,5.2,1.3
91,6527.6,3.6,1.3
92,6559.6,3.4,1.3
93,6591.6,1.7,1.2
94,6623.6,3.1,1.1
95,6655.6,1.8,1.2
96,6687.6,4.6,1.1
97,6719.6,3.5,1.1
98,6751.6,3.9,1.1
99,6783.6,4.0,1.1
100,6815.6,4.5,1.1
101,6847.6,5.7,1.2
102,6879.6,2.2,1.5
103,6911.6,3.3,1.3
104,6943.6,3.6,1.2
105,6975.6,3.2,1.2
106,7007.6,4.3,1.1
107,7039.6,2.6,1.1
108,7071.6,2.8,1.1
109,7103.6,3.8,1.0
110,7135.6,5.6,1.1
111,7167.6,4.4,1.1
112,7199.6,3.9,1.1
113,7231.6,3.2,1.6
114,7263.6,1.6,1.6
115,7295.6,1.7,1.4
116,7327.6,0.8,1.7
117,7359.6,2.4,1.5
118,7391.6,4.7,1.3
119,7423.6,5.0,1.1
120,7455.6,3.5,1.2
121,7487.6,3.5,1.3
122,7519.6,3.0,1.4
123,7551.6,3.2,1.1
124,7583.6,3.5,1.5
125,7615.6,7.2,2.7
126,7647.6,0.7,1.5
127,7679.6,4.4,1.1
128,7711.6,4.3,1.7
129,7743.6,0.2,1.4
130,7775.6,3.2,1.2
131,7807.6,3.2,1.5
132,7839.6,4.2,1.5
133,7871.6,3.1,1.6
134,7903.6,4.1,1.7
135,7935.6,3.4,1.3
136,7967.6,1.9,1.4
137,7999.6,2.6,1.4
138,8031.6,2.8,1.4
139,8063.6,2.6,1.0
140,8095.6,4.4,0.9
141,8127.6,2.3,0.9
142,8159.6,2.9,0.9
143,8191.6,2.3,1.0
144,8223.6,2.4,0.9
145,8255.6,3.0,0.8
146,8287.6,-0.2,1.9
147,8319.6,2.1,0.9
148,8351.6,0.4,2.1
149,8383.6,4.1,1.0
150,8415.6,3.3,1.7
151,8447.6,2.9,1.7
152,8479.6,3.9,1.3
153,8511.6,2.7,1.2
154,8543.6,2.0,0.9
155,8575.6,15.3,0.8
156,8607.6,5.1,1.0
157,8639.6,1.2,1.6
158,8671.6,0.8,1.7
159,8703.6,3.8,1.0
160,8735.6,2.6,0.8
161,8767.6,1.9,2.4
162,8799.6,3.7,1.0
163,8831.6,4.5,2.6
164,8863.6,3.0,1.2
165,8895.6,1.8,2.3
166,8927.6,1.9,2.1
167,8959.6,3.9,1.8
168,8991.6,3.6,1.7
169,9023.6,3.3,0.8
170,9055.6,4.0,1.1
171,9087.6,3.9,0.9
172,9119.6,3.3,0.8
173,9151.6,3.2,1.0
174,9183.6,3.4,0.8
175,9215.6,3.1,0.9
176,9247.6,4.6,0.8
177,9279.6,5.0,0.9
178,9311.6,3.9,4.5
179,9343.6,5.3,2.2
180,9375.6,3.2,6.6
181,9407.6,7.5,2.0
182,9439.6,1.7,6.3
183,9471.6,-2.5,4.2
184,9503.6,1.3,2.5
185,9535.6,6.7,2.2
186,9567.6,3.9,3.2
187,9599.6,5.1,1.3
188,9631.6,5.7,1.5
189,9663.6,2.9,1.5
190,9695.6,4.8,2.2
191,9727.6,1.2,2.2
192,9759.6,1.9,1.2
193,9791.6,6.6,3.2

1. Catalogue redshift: 1.30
